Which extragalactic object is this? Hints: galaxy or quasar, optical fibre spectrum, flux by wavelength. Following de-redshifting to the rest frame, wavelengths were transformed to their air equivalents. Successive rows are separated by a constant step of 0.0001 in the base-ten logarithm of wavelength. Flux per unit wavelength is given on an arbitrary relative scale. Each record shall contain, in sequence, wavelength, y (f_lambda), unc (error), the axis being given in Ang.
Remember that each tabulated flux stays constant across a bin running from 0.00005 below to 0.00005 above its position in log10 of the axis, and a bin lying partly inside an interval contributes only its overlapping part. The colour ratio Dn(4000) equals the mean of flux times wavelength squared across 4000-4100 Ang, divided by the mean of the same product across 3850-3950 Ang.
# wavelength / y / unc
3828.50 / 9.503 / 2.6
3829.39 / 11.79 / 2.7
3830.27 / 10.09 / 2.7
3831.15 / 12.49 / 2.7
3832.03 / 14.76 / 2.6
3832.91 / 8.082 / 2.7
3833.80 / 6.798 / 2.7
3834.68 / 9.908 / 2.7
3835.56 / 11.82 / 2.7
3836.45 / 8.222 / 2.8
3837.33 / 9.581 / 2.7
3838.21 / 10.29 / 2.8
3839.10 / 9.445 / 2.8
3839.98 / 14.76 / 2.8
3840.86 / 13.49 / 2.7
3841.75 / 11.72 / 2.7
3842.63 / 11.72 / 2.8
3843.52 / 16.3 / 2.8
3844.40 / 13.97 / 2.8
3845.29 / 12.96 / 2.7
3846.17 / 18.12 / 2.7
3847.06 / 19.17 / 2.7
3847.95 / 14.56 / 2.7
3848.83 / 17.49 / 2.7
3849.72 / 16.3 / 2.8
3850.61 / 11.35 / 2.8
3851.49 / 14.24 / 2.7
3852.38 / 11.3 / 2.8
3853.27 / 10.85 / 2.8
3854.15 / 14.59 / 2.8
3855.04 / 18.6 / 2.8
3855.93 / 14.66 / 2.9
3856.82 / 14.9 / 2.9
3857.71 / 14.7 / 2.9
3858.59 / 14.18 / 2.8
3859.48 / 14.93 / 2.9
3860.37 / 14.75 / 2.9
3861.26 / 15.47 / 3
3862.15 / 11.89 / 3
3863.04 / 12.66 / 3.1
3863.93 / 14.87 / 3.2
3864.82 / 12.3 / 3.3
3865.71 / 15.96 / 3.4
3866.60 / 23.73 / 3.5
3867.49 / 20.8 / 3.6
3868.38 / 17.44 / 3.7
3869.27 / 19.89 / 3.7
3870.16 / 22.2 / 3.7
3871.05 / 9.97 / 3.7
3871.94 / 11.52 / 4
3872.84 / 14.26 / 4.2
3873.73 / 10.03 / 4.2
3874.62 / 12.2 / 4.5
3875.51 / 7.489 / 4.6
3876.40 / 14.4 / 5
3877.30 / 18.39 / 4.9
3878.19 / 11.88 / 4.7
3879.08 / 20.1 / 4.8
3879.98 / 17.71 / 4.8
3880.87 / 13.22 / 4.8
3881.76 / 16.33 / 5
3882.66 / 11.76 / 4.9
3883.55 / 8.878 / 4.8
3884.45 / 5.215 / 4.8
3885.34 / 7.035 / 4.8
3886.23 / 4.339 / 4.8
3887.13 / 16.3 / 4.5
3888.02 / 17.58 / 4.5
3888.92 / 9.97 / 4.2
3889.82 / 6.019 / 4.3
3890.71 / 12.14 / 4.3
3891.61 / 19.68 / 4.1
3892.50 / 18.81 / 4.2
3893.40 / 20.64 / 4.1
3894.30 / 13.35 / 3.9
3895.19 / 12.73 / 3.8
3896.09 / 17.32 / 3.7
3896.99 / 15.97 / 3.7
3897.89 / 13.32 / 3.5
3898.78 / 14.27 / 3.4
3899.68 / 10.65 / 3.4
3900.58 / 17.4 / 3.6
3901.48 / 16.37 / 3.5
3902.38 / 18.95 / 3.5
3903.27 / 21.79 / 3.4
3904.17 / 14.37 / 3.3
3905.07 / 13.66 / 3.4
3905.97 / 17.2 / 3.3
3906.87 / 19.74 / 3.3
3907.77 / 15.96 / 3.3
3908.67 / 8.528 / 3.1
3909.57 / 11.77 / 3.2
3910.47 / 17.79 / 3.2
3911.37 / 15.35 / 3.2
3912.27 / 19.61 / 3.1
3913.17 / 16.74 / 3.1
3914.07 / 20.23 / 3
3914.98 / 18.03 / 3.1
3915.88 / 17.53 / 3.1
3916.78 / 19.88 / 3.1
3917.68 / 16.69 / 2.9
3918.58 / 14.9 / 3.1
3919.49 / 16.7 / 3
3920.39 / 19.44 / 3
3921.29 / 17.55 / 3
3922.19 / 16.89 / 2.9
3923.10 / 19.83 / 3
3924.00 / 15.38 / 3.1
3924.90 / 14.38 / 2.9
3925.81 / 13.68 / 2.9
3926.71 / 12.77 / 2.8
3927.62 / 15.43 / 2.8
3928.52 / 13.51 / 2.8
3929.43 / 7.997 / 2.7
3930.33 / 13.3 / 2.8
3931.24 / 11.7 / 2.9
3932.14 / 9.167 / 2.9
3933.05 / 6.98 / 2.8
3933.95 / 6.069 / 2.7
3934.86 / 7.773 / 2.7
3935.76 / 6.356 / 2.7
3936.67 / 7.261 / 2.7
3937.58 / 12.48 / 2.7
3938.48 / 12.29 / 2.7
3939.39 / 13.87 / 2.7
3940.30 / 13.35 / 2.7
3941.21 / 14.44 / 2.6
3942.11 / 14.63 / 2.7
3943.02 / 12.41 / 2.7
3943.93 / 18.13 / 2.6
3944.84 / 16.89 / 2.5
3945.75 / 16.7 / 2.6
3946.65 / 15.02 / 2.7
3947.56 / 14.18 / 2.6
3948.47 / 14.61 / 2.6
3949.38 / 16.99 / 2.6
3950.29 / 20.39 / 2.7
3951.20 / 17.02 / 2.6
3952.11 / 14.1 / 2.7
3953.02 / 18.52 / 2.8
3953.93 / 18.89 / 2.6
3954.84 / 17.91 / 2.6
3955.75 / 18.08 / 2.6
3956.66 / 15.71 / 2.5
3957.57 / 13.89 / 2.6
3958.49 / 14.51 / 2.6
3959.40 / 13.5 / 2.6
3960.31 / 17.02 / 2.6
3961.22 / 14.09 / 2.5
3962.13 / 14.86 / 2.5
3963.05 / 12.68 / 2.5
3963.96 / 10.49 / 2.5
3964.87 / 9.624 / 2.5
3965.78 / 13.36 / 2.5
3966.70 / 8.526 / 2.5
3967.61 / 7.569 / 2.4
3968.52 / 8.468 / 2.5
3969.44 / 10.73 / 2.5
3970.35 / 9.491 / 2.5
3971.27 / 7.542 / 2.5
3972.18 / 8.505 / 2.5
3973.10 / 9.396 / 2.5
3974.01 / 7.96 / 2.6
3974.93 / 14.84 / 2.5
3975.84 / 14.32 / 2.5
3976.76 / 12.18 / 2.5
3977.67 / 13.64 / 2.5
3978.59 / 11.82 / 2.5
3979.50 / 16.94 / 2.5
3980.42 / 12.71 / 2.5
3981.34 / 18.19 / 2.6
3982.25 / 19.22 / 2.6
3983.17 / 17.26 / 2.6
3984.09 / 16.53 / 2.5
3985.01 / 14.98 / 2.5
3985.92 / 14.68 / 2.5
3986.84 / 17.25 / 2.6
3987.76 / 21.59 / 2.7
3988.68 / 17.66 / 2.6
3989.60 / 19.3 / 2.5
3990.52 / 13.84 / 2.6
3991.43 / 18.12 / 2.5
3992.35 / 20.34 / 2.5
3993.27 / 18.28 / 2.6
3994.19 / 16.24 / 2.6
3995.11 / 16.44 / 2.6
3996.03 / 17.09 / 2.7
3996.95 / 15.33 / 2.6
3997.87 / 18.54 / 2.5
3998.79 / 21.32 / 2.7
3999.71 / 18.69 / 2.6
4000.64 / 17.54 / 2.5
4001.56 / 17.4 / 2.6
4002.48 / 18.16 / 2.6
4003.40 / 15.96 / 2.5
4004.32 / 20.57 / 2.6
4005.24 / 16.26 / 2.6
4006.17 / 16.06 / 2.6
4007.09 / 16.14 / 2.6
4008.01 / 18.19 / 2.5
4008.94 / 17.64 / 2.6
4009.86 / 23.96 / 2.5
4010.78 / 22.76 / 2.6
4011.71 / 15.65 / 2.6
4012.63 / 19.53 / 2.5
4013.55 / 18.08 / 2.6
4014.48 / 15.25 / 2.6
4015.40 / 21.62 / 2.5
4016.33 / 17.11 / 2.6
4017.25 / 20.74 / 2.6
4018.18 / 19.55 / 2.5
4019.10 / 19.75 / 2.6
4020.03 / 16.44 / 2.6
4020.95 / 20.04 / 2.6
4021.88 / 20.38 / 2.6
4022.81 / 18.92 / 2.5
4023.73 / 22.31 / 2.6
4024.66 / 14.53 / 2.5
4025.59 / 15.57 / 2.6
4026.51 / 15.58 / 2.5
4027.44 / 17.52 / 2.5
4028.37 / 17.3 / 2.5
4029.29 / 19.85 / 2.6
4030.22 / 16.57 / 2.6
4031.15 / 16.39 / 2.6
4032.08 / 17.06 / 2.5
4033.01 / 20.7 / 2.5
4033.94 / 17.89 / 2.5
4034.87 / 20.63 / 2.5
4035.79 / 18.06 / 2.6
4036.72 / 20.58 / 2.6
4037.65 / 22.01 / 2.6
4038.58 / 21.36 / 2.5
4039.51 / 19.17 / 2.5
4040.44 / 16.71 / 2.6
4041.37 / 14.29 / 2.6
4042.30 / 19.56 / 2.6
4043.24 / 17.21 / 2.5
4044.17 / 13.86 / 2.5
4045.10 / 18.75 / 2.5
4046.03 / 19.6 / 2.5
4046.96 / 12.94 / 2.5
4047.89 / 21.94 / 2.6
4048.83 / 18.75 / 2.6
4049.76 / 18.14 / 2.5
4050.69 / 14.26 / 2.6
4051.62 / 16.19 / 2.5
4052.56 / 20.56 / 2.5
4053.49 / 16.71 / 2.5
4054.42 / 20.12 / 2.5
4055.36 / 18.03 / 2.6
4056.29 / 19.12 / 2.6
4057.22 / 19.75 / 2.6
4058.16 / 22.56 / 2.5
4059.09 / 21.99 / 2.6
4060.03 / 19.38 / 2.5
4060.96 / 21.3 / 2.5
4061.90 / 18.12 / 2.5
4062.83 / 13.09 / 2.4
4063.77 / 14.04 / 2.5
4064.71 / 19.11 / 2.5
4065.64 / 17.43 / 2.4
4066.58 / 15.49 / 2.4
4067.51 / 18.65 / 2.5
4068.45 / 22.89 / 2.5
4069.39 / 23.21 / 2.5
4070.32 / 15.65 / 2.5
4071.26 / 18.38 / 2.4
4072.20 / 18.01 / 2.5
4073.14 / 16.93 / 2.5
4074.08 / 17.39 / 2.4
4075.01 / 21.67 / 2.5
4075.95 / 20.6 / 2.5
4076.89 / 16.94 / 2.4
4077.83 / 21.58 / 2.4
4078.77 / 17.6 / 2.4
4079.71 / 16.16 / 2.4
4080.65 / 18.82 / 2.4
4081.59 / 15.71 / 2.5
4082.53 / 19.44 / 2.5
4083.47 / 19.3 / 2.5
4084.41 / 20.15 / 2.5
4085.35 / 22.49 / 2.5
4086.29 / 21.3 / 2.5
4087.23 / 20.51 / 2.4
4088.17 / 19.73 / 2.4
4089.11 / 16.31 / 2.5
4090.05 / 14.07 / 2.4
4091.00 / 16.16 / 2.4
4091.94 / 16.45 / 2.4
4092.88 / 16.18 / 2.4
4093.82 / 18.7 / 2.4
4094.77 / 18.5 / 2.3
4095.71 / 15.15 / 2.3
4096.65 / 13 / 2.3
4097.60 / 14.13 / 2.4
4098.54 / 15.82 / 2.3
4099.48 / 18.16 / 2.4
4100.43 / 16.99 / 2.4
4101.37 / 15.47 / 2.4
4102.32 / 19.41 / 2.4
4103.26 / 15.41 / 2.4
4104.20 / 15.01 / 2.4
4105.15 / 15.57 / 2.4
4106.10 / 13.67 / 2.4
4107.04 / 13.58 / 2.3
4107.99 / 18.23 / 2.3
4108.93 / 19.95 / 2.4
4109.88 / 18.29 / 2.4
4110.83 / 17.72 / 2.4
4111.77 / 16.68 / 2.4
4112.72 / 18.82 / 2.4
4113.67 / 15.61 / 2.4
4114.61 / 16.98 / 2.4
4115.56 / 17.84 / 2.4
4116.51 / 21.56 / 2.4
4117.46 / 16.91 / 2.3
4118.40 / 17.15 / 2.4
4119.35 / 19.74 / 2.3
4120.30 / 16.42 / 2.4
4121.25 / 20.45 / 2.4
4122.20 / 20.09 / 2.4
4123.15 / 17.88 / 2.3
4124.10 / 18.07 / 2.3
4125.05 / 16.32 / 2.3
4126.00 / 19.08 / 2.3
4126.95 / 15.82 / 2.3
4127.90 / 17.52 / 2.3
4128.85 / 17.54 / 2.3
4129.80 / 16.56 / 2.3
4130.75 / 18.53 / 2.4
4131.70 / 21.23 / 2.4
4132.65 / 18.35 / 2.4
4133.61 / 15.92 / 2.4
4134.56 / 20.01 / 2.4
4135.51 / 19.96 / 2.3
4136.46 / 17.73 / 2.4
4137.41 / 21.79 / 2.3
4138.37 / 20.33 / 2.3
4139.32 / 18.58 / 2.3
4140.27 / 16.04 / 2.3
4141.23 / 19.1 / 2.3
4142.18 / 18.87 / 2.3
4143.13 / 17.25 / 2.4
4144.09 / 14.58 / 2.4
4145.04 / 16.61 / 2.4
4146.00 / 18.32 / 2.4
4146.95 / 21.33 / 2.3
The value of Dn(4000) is 1.36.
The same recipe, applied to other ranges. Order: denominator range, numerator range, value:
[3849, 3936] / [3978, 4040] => 1.32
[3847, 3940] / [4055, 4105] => 1.38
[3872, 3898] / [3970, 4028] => 1.34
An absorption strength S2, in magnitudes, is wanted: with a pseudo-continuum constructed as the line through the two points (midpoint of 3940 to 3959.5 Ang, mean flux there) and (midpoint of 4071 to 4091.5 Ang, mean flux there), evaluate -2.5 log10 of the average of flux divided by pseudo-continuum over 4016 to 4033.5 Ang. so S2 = -0.05 mag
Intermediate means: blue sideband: 16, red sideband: 18.6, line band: 18.2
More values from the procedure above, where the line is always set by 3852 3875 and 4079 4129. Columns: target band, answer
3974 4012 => -0.048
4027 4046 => -0.095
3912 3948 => 0.104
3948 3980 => 0.195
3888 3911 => 0.011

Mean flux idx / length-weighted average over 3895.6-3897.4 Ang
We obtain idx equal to 16.5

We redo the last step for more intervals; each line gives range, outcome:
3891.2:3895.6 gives 17.1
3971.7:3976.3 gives 11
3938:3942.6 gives 13.7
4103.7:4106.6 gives 14.7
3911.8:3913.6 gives 18.2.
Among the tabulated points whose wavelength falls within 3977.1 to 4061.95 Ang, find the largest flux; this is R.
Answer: 23.96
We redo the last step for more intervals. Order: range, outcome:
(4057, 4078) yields 23.21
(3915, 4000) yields 21.59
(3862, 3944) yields 23.73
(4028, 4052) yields 22.01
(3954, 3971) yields 18.08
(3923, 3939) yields 19.83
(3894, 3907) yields 21.79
